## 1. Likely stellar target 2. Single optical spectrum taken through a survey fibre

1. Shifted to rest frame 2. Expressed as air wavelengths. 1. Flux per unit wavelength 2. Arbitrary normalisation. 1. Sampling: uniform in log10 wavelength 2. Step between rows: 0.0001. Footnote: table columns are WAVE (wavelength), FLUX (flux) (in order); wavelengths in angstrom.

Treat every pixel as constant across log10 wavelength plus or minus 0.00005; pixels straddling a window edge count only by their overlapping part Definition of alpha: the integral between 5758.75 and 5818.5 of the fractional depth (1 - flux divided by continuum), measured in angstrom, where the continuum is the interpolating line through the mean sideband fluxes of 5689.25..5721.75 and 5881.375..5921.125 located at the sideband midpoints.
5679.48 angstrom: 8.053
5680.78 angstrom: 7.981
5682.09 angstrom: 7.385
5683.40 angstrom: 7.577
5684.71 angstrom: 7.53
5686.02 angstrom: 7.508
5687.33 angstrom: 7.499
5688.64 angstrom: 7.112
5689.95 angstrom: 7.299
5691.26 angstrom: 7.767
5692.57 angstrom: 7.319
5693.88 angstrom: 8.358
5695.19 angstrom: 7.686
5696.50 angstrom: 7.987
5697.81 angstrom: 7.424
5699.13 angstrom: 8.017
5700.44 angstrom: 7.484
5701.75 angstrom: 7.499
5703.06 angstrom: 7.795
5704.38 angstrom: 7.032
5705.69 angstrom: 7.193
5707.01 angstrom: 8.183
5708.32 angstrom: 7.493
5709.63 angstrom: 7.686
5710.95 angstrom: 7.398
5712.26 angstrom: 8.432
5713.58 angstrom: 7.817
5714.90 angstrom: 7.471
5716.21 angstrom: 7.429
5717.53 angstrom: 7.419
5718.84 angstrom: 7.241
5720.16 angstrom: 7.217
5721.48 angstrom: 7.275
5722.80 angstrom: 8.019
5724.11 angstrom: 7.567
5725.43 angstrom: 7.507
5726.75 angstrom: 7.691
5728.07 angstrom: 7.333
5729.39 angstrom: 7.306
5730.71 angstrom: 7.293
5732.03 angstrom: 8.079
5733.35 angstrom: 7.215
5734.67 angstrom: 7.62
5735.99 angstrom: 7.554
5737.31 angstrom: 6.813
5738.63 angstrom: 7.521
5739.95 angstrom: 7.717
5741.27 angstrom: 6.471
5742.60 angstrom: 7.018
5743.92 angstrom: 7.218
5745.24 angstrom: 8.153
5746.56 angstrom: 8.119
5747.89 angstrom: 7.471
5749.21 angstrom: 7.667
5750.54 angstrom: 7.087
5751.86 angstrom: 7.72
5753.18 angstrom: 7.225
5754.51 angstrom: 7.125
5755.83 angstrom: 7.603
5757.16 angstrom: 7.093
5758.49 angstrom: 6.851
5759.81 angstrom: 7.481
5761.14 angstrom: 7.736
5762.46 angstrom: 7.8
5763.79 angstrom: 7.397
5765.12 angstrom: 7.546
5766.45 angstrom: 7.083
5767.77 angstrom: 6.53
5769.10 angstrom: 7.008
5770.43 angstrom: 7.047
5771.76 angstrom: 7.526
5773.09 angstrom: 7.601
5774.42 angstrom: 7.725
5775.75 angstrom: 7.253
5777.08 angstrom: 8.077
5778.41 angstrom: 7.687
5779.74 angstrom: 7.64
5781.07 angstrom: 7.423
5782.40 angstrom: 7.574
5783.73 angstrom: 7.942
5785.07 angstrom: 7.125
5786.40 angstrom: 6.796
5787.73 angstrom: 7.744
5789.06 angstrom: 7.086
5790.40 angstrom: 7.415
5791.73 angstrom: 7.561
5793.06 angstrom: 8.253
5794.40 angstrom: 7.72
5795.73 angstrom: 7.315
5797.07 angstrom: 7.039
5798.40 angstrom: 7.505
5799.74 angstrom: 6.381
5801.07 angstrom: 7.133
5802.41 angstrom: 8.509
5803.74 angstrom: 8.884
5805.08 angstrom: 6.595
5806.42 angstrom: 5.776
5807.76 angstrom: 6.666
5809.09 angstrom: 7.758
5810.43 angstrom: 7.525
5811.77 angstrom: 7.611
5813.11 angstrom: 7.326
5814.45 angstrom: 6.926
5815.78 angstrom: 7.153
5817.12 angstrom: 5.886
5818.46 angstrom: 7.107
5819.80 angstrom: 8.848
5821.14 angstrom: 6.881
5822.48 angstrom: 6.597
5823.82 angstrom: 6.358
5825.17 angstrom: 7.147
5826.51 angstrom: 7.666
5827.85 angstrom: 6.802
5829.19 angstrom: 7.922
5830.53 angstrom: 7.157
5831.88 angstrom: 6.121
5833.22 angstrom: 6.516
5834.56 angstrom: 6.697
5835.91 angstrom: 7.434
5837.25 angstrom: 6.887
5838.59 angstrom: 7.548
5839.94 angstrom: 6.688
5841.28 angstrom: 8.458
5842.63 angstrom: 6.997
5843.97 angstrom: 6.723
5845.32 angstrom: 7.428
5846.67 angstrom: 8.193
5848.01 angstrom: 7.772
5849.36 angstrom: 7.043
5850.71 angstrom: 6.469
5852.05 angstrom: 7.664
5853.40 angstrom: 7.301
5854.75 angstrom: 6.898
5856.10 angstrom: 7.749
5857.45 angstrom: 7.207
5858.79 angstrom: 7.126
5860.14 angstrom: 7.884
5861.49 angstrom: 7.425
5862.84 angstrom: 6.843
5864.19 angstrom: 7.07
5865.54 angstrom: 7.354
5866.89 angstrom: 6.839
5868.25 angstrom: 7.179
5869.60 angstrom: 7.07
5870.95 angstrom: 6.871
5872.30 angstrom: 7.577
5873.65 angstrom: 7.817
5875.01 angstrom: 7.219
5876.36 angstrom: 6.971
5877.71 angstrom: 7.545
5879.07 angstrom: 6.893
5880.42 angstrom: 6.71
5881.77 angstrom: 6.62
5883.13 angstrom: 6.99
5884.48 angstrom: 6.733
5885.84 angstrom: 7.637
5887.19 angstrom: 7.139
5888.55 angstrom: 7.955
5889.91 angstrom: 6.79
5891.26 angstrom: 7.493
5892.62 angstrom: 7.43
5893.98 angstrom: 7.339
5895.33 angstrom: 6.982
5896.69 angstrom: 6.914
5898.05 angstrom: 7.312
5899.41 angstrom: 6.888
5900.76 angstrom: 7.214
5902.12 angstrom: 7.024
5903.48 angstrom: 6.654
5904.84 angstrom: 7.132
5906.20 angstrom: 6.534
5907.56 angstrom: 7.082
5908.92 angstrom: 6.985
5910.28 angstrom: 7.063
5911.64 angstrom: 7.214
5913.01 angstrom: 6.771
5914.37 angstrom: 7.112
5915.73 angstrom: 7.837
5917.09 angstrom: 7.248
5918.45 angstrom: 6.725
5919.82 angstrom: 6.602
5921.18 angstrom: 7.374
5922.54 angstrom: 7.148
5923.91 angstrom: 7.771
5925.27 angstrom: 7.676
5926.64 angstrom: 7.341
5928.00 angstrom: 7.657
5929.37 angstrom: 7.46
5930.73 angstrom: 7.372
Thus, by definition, 0.26 angstrom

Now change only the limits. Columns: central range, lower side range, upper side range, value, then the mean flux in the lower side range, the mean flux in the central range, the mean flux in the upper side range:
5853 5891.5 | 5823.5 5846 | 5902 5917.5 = -0.7 angstrom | 7.1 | 7.2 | 7.05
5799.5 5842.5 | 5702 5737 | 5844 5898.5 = 1.0 angstrom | 7.54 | 7.16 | 7.23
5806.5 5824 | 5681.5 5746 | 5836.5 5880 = 0.6 angstrom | 7.52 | 7.11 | 7.27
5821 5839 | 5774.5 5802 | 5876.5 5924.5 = 0.9 angstrom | 7.45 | 6.98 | 7.11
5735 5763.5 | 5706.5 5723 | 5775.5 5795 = 0.7 angstrom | 7.61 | 7.41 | 7.56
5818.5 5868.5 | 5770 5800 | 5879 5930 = 0.7 angstrom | 7.47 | 7.21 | 7.15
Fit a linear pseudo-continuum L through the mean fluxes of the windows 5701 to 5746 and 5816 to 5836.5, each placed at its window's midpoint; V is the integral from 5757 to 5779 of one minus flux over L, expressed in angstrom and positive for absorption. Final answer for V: -0.3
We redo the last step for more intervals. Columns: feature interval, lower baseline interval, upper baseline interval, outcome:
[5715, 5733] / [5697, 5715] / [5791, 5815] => 0.2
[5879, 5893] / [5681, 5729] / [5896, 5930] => 0.1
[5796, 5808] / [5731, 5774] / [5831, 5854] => 0.1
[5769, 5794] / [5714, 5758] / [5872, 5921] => -0.6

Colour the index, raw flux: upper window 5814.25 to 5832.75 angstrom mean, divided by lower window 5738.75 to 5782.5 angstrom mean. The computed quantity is 0.95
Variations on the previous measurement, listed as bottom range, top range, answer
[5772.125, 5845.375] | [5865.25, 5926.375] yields 0.98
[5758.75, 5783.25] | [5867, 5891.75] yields 0.96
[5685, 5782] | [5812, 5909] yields 0.96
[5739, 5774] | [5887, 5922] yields 0.97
